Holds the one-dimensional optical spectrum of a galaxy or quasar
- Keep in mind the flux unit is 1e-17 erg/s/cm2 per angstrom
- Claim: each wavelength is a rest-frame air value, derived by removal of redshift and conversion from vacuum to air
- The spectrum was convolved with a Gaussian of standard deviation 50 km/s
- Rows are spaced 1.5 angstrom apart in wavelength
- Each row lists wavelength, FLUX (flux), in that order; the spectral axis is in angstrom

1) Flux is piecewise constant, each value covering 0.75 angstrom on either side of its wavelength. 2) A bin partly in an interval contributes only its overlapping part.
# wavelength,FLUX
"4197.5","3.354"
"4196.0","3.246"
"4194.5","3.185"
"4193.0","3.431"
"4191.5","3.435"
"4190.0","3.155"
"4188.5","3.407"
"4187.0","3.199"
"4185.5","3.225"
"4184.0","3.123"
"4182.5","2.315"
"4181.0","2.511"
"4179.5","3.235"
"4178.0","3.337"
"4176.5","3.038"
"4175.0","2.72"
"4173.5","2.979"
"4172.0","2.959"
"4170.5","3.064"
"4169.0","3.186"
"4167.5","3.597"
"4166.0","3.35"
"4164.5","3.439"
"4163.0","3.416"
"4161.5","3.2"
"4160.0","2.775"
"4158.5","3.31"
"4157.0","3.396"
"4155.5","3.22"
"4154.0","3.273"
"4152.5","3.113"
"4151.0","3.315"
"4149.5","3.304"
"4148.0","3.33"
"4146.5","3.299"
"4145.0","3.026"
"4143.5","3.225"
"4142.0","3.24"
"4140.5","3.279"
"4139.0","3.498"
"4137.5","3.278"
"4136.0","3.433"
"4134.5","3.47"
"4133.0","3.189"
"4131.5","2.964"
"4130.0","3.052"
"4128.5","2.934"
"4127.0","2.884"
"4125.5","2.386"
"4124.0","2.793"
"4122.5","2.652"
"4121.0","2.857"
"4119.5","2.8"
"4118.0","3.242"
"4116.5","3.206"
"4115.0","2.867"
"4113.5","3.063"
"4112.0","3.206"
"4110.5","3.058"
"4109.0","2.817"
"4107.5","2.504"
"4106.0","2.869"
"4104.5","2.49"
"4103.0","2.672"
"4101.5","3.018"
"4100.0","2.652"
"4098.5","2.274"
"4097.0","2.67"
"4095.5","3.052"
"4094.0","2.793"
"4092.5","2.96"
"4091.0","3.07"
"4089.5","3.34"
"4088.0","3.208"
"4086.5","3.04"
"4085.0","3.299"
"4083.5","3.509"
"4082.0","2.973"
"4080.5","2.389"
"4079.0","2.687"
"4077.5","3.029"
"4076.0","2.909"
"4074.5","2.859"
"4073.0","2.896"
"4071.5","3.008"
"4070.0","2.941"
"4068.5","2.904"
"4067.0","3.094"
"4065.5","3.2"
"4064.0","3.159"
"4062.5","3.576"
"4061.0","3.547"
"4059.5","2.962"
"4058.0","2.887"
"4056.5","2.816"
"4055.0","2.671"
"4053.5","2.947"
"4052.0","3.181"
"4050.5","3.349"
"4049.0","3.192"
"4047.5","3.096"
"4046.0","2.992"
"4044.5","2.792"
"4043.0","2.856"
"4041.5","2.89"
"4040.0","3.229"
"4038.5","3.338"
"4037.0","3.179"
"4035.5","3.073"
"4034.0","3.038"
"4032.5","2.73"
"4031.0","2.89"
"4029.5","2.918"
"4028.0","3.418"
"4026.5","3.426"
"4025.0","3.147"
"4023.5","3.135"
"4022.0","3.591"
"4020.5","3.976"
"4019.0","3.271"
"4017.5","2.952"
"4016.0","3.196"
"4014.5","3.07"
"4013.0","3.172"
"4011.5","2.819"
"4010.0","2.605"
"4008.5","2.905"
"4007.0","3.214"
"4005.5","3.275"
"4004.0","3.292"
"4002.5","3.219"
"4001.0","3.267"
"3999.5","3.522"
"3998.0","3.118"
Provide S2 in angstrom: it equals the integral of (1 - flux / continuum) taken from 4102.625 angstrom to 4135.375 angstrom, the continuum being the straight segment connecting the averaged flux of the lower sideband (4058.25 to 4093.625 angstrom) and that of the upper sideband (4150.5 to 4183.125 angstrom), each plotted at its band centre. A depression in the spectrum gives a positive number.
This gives 1.9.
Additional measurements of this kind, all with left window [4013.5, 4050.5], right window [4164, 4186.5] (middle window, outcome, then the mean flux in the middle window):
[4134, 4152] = -1.3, 3.3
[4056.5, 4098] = 1.3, 3.03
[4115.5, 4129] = 1.0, 2.86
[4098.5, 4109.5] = 1.5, 2.68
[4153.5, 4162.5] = -0.4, 3.2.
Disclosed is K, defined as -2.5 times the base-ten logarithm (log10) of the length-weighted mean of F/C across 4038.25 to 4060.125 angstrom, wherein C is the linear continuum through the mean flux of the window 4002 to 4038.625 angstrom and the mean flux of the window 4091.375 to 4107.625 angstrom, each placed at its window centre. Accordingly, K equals 0.00 mag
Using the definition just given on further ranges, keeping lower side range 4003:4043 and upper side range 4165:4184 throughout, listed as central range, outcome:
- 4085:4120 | 0.06 mag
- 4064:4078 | 0.04 mag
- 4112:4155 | -0.02 mag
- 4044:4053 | 0.01 mag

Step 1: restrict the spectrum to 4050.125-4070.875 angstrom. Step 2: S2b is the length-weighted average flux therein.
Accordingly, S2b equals 3.08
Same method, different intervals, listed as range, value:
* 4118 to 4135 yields 2.91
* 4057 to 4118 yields 2.97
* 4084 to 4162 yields 3.04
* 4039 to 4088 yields 3.03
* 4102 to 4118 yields 2.89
